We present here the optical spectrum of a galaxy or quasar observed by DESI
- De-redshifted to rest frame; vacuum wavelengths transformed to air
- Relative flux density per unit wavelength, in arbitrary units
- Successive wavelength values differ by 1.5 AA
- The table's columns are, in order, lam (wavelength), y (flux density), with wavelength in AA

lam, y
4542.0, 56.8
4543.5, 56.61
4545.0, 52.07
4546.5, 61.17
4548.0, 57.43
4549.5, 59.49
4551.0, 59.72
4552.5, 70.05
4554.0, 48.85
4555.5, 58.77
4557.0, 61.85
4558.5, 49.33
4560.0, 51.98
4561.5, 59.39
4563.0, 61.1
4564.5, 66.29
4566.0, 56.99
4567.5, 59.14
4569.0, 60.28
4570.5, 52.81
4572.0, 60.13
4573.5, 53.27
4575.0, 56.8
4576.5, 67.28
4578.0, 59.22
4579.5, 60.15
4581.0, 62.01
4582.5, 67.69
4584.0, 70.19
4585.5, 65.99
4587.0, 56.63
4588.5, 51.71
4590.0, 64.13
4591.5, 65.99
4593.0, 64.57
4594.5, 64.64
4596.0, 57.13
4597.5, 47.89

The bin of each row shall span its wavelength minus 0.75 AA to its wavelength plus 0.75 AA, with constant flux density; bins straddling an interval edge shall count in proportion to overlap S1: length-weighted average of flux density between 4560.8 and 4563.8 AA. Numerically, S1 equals 60.4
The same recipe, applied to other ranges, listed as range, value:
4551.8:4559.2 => 57.7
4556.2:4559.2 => 55.7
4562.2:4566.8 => 61.4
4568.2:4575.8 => 56.7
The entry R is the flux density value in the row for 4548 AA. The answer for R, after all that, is 57.43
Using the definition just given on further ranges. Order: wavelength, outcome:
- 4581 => 62.01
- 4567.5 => 59.14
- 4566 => 56.99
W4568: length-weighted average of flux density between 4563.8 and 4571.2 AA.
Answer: 59.1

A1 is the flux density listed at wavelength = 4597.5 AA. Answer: 47.89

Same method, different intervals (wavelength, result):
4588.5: 51.71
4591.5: 65.99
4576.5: 67.28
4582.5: 67.69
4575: 56.8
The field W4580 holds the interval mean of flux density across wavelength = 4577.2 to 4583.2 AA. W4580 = 62.3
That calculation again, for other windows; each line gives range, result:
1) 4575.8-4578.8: 63.1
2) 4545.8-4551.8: 59.5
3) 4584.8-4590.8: 59.6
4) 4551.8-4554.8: 59.3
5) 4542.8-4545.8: 54.4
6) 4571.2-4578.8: 59.3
